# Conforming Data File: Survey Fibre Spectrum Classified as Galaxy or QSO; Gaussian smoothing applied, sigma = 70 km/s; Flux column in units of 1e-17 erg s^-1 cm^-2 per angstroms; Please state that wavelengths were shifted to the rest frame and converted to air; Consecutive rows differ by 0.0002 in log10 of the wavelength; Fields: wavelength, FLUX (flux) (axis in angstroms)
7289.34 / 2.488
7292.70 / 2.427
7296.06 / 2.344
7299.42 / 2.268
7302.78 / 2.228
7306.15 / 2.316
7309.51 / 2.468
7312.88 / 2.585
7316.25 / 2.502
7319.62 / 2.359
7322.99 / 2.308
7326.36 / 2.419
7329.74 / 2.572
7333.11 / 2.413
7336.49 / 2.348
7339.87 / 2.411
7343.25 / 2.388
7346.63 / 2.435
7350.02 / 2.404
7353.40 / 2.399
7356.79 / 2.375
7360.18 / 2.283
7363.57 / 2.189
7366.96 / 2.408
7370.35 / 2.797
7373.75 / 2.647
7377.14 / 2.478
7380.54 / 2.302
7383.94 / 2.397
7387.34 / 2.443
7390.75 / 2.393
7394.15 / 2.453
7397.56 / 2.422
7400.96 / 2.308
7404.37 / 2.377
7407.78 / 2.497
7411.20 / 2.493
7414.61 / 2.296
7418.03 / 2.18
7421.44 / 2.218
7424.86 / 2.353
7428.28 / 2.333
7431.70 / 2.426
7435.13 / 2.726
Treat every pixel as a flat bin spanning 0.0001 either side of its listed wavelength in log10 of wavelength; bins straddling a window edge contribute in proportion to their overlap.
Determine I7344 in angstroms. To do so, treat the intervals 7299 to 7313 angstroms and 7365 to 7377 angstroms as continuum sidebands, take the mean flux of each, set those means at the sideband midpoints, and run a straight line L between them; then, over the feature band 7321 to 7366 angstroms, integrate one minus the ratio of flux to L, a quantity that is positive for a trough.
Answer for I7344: 2.0 angstroms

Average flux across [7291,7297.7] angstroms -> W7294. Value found 2.38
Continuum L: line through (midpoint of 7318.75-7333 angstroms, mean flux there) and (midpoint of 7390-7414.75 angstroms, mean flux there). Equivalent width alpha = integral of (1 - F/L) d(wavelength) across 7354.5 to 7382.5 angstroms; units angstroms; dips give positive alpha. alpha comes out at -0.2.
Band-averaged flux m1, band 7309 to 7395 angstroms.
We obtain 2.43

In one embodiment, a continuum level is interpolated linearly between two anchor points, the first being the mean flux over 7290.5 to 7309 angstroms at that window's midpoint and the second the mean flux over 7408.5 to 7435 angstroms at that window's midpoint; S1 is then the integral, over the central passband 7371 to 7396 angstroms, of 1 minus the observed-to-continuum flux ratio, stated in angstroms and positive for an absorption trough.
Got -1.2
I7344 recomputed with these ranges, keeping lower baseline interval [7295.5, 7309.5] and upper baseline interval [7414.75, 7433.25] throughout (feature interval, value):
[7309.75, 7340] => -1.7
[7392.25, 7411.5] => -1.0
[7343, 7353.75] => -0.5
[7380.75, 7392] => -0.5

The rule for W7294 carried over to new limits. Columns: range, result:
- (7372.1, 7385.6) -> 2.46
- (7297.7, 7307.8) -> 2.27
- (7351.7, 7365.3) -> 2.31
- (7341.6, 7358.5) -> 2.4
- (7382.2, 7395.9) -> 2.42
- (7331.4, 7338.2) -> 2.38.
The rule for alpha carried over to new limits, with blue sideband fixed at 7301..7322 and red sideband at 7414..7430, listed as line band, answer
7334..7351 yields -0.2 angstroms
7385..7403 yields -0.7 angstroms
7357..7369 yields 0.1 angstroms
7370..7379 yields -1.1 angstroms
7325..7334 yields -0.3 angstroms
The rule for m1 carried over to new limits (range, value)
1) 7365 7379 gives 2.57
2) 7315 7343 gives 2.41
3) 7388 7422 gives 2.37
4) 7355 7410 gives 2.42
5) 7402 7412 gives 2.44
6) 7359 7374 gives 2.45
